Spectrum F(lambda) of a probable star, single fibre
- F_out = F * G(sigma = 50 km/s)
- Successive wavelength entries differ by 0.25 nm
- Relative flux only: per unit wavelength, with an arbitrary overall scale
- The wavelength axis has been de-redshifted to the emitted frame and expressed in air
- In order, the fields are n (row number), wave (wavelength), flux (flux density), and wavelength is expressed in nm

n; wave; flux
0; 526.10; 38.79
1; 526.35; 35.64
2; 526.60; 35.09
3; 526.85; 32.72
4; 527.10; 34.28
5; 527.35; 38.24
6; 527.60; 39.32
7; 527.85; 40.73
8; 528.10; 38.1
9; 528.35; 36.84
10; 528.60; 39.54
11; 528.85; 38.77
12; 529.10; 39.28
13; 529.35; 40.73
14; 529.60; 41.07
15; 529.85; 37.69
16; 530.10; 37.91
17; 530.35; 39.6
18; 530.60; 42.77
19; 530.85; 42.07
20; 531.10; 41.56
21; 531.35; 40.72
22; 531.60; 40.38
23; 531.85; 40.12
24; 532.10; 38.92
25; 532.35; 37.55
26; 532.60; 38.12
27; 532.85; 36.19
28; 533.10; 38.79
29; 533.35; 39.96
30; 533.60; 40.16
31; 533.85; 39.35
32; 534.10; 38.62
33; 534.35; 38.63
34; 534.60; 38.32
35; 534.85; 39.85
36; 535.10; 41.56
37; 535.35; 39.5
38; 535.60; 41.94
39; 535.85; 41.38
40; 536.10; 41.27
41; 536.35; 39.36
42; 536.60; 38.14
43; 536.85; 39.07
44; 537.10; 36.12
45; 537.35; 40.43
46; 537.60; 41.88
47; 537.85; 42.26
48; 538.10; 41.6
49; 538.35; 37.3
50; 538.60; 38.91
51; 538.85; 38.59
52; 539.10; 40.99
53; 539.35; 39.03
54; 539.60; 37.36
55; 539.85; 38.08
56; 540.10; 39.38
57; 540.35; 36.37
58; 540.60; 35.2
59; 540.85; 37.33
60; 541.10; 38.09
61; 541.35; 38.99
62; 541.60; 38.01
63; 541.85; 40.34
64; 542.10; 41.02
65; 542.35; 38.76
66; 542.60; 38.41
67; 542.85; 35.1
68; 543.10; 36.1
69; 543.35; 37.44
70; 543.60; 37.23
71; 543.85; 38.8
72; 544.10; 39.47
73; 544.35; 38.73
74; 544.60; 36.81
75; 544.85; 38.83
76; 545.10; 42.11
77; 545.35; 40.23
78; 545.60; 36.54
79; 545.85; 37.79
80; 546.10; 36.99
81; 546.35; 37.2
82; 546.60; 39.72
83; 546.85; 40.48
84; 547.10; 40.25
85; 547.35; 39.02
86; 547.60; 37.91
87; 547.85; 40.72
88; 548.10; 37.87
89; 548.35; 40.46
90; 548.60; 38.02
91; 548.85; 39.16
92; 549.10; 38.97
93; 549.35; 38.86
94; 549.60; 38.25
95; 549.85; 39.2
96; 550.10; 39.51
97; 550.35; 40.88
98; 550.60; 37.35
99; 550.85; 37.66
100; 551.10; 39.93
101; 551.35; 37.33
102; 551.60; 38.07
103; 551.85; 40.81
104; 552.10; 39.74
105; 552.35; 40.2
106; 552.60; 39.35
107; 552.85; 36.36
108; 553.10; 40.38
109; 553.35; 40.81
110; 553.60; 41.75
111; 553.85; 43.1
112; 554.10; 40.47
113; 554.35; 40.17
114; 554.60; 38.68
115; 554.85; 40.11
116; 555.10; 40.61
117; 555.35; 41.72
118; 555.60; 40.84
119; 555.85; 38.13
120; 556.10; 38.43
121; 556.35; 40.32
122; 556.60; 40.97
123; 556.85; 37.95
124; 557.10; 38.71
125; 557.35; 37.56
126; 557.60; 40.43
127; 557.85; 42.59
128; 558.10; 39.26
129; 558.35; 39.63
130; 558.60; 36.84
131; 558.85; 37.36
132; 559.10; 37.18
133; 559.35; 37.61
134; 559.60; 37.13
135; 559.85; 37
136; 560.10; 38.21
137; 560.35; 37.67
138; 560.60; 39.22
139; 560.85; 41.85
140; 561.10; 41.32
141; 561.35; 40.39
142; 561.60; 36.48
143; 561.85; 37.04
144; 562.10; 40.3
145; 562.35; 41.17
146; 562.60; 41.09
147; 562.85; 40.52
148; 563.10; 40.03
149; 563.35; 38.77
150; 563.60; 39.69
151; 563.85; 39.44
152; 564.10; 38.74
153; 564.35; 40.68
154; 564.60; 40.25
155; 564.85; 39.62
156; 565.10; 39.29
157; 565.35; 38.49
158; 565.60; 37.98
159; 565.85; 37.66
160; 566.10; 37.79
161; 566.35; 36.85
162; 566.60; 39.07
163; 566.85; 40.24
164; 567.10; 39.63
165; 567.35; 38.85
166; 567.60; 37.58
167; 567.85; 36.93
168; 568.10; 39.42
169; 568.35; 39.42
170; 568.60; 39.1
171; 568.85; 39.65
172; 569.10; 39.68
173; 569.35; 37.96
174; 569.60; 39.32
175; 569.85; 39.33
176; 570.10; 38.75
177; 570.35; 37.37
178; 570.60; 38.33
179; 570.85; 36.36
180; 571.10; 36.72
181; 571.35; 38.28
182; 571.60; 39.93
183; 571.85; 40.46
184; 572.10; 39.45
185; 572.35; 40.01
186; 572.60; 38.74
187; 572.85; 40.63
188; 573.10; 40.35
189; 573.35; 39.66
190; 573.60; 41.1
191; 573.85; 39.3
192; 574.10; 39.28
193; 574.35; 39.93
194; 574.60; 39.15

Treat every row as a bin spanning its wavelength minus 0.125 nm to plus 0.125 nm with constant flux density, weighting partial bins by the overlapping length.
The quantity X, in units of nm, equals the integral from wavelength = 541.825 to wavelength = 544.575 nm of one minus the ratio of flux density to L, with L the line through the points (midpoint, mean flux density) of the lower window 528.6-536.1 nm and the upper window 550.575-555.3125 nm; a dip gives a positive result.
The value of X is 0.11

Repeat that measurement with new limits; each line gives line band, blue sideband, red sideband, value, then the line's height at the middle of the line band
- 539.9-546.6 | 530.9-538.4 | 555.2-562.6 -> 0.23 nm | 39.5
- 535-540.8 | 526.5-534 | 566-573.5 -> -0.07 nm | 38.9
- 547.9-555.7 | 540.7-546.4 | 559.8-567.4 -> -0.18 nm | 38.7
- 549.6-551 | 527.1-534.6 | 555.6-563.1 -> 0.01 nm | 39.1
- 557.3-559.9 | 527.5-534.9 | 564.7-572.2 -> 0.02 nm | 38.8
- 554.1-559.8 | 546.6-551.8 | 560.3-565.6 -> 0.02 nm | 39.4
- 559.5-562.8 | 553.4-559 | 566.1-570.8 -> 0.01 nm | 39.4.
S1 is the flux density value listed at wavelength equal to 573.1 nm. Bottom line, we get 40.35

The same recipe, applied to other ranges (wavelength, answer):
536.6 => 38.14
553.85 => 43.1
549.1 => 38.97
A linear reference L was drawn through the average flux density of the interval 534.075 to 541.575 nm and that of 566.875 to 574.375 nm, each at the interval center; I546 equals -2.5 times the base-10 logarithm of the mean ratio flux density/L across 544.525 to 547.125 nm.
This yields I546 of 0.010 mag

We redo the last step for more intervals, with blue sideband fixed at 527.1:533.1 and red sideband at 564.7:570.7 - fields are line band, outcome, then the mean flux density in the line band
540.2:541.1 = 0.07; 36.6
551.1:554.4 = -0.03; 39.9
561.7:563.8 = -0.03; 39.8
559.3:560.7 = 0.03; 37.8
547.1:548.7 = 0.00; 39.1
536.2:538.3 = -0.02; 39.8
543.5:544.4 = 0.01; 38.6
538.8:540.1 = 0.01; 38.9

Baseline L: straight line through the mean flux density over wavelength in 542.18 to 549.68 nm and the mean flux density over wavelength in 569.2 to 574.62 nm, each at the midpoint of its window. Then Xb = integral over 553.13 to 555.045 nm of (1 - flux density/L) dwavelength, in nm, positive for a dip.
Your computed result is -0.10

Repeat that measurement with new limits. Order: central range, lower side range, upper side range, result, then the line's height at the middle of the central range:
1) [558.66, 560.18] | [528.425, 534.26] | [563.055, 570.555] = 0.065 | 39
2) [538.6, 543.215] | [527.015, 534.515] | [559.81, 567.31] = 0.121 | 39.2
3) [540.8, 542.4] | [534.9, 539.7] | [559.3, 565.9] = 0.029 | 39.7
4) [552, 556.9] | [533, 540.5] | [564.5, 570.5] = -0.124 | 39.1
